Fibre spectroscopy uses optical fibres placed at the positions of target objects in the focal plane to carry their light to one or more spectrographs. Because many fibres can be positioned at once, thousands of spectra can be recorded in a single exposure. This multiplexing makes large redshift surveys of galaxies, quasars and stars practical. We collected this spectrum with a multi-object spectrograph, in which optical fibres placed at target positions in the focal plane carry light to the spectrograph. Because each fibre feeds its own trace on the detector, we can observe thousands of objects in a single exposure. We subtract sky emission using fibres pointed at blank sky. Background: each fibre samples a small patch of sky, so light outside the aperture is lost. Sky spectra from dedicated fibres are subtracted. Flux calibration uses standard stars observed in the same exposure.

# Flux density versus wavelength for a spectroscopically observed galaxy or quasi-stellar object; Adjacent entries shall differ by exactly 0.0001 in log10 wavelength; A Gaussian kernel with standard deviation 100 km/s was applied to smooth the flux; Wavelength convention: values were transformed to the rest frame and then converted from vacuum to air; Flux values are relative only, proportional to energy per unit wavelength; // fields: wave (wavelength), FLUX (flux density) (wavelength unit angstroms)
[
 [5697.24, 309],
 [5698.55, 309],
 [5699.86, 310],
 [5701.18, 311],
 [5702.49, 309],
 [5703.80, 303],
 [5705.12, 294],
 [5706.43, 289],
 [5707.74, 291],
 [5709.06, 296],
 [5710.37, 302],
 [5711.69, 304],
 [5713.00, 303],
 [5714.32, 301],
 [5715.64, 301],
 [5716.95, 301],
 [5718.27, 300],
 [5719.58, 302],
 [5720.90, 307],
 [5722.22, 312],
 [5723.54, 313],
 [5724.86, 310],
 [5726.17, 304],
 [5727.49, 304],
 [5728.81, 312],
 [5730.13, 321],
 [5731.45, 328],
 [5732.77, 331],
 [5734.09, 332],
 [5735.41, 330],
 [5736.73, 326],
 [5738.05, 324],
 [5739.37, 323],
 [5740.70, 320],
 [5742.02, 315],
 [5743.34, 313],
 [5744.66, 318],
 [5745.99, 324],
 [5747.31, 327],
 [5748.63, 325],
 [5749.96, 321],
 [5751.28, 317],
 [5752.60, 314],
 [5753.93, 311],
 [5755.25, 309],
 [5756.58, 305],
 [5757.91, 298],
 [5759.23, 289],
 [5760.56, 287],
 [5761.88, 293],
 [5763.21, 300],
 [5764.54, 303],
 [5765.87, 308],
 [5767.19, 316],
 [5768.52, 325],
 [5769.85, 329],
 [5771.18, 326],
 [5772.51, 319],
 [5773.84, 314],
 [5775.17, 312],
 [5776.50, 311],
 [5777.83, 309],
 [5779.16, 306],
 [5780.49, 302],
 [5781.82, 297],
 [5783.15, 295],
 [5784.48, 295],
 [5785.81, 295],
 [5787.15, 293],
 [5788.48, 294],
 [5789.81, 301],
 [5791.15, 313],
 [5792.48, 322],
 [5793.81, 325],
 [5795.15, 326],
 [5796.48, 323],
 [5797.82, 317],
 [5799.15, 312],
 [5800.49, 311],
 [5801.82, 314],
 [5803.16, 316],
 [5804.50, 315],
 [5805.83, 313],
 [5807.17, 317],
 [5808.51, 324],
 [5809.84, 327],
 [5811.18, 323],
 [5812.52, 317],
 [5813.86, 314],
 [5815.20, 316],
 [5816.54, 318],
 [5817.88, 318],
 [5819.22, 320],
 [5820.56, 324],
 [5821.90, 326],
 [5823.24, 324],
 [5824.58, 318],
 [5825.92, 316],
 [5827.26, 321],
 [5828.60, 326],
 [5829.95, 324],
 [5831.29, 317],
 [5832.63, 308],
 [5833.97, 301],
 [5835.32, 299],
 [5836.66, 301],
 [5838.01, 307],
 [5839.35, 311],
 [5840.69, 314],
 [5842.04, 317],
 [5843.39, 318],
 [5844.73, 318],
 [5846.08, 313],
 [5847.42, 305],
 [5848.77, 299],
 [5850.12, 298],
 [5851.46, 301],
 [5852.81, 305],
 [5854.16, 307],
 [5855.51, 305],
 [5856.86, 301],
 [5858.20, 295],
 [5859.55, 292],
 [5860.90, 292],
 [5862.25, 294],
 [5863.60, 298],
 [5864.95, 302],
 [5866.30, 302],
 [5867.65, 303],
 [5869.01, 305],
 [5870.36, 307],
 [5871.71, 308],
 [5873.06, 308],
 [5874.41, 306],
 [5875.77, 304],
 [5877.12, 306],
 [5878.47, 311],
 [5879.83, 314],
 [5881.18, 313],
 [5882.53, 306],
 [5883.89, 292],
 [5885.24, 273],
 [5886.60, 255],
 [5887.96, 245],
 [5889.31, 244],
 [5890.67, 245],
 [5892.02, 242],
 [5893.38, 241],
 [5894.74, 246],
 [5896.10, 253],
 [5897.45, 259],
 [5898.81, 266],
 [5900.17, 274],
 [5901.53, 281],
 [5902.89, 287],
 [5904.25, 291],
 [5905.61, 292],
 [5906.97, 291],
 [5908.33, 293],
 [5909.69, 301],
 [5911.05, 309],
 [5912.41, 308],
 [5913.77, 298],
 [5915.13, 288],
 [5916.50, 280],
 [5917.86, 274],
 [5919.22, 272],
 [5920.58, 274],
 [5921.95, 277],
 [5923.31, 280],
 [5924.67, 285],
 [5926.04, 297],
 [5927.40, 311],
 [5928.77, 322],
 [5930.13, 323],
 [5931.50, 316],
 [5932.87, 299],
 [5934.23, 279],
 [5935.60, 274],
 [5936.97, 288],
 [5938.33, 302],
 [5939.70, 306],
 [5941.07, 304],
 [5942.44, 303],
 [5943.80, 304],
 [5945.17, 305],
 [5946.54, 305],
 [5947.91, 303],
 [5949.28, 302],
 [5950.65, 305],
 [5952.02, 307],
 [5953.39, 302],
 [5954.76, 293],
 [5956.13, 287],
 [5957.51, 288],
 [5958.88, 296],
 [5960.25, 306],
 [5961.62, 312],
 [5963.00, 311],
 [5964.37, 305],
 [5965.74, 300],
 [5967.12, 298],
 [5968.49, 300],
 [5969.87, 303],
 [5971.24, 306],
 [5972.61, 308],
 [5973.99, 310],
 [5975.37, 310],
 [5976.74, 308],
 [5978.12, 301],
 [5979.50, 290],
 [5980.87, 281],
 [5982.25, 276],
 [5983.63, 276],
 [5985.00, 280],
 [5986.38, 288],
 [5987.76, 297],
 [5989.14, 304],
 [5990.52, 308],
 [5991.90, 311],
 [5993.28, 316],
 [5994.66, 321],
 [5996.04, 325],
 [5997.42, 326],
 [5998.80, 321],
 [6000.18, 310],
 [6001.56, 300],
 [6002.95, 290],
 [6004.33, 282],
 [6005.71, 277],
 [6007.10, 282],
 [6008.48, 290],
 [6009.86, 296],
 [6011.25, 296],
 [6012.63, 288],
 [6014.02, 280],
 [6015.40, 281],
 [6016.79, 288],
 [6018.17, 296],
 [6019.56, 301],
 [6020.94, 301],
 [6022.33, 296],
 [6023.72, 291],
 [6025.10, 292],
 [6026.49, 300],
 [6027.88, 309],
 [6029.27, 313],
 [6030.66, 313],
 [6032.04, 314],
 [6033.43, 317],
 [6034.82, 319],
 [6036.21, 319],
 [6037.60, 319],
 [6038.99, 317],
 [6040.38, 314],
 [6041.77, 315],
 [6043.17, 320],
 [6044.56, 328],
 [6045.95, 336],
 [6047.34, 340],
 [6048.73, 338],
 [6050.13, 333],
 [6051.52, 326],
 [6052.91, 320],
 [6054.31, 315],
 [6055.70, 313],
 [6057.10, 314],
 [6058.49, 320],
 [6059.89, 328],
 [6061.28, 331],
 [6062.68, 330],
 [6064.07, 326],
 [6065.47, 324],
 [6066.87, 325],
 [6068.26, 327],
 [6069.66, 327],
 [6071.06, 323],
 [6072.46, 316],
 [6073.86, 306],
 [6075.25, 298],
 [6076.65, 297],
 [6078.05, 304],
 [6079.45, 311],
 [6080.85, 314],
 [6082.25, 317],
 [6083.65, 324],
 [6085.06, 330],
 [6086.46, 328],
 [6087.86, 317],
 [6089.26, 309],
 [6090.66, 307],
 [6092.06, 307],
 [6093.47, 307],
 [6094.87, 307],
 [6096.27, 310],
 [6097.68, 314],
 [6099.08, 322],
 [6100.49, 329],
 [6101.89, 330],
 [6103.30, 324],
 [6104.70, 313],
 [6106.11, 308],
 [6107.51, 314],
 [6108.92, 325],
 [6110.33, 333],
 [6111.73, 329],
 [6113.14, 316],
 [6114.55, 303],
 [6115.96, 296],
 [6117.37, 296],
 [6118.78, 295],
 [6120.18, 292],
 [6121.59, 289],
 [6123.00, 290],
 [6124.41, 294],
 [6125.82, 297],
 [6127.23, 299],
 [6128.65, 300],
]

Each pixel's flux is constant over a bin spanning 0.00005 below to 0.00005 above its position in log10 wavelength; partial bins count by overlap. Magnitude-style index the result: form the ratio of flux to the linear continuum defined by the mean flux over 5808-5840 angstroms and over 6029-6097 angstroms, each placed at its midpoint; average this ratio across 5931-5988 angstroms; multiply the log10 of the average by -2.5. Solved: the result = 0.07 mag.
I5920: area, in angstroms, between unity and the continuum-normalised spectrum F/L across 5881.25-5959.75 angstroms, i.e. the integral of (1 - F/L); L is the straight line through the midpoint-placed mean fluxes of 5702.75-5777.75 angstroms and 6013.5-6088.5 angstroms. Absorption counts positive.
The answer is 6.6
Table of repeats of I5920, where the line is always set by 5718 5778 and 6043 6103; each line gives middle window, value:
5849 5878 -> 1.3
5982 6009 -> 1.6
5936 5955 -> 0.9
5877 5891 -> 1.5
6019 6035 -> 0.7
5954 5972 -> 1.0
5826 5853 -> 0.4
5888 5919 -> 4.1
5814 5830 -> -0.3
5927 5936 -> 0.4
